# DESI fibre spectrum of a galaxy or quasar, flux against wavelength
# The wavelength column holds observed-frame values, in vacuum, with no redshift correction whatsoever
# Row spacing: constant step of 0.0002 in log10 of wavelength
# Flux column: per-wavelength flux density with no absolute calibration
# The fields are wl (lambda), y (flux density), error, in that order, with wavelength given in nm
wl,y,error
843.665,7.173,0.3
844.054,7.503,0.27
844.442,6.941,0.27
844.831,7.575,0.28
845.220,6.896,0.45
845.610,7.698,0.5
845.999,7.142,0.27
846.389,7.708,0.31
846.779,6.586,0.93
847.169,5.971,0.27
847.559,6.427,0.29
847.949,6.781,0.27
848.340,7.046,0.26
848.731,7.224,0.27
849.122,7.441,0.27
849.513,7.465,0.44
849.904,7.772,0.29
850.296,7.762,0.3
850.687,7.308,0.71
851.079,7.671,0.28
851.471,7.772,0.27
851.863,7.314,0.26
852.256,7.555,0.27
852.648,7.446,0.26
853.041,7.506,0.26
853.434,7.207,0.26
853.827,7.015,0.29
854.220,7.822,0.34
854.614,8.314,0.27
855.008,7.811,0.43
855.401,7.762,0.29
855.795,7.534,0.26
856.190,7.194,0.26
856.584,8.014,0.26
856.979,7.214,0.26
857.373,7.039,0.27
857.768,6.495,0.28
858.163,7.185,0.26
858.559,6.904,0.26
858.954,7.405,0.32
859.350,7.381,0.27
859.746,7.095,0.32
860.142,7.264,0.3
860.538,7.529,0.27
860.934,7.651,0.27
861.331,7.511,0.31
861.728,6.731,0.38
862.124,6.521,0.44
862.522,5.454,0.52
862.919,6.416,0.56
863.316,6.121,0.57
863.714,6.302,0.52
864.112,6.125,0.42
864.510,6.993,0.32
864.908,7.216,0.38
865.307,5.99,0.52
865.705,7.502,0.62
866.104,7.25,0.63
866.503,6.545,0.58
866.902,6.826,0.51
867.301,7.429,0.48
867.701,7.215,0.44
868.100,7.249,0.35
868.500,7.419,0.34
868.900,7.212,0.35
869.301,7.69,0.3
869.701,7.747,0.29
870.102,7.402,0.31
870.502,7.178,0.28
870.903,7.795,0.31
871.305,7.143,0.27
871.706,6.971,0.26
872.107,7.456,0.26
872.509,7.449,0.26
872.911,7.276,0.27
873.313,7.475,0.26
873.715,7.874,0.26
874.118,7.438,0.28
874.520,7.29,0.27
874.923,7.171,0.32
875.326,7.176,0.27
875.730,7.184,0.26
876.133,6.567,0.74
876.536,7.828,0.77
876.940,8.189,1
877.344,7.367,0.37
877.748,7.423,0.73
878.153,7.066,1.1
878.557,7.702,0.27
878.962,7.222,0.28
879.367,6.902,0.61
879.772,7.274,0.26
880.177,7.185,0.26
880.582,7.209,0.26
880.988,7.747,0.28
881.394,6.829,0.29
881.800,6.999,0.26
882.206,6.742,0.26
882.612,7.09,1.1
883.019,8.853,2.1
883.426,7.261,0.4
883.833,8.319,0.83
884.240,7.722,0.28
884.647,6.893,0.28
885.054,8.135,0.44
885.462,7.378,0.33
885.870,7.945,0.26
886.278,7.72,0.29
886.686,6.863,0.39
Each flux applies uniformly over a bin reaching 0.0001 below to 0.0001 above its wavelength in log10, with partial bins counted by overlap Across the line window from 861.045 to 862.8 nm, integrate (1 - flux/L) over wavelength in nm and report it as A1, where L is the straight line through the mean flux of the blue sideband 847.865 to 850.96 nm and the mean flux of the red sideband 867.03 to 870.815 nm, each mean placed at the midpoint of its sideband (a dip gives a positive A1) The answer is 0.19 nm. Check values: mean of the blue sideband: 7.38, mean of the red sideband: 7.4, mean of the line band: 6.6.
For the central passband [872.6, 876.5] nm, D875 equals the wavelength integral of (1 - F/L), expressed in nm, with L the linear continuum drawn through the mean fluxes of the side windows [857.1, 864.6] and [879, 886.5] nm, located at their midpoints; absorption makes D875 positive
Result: -0.04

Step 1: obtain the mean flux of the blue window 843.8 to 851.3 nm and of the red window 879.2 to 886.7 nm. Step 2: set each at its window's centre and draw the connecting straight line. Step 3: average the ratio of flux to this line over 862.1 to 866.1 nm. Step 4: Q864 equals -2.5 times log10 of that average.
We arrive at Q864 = 0.13 mag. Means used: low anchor 7.21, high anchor 7.44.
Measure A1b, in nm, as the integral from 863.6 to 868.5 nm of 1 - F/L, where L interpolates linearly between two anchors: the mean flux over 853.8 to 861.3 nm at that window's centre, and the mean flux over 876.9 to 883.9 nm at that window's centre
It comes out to 0.32 nm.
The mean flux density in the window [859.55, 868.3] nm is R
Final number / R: 6.86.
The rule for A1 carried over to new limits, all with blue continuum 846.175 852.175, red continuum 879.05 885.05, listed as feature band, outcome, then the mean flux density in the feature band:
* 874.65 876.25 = 0.063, 7.06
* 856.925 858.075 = 0.057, 6.91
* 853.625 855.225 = -0.108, 7.74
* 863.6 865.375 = 0.176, 6.57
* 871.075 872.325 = 0.021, 7.21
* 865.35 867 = 0.082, 6.95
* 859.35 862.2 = 0.020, 7.23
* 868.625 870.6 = -0.037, 7.46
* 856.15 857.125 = -0.037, 7.53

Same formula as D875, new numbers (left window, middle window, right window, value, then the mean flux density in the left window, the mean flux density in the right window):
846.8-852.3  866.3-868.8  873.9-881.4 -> 0.06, 7.22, 7.32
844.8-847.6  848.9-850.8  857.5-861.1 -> -0.13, 7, 7.2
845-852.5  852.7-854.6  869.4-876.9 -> -0.06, 7.24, 7.38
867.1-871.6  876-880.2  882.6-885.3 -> 0.15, 7.4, 7.79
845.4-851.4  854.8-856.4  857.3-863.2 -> -0.12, 7.21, 6.96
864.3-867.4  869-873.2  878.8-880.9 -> -0.22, 6.95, 7.19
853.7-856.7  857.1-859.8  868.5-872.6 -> 0.20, 7.69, 7.4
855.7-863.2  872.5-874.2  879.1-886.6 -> -0.05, 7.06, 7.45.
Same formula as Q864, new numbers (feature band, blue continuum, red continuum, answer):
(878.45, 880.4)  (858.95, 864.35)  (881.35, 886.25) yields 0.024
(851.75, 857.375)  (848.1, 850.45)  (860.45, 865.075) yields -0.059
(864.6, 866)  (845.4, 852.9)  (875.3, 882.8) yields 0.050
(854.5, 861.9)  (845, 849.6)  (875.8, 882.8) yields -0.039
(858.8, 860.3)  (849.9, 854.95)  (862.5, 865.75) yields -0.059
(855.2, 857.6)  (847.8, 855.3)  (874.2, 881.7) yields 0.001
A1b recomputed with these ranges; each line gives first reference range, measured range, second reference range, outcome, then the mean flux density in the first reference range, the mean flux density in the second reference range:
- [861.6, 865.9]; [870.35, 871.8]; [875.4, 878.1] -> -0.06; 6.48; 7.39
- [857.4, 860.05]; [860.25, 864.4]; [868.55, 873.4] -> 0.30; 7.08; 7.4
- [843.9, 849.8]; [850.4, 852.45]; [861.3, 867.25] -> -0.16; 7.1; 6.63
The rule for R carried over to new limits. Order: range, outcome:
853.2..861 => 7.39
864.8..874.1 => 7.28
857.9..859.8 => 7.17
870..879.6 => 7.36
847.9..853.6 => 7.44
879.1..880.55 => 7.14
